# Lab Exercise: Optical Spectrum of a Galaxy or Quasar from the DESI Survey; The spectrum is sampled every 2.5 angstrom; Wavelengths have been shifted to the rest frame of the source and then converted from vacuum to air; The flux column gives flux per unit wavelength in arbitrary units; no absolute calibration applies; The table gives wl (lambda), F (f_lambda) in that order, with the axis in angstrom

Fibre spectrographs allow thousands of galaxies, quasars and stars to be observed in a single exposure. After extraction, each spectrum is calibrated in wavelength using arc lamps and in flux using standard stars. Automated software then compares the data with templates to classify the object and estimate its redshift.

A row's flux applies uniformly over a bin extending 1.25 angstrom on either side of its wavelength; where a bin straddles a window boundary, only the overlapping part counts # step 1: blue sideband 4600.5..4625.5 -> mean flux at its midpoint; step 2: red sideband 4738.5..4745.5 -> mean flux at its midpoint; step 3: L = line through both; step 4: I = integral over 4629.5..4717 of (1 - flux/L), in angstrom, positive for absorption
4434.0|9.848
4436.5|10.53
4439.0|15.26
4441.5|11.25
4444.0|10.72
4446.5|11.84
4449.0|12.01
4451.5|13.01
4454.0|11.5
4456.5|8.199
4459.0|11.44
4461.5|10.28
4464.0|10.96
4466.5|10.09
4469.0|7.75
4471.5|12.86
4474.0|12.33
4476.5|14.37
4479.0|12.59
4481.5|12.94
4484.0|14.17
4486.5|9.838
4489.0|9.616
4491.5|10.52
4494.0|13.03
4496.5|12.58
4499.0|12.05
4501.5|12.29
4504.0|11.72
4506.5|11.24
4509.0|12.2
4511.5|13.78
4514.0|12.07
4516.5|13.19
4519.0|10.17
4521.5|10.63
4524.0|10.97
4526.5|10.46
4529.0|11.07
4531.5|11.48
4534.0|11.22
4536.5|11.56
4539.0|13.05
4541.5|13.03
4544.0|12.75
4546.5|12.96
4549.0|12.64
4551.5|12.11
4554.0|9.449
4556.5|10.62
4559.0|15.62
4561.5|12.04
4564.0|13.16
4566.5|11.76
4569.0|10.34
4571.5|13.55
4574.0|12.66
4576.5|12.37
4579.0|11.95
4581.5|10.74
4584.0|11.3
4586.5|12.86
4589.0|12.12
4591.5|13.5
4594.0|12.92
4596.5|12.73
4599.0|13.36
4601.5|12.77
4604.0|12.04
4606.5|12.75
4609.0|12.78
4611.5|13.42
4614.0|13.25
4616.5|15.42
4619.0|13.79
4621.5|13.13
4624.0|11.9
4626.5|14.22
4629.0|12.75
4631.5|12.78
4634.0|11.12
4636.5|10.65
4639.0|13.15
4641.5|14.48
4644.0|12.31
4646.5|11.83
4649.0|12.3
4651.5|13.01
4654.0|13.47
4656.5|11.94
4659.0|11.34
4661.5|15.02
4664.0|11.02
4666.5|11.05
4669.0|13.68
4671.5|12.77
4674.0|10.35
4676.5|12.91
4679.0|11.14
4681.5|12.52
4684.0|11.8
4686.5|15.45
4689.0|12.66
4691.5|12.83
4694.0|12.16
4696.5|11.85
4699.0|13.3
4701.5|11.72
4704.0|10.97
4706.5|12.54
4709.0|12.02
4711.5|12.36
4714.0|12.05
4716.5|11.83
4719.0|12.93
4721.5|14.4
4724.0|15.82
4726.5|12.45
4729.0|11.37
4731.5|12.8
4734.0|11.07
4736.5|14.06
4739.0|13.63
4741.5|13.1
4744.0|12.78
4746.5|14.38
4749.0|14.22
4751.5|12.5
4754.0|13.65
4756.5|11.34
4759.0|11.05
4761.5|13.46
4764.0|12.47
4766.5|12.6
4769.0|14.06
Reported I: 5.25 angstrom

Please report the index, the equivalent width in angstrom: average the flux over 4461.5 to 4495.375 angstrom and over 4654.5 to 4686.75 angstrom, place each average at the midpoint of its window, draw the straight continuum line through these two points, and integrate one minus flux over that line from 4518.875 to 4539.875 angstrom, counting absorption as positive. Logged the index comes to 1.0 angstrom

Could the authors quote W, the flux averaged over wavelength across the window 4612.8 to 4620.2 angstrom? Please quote 14.2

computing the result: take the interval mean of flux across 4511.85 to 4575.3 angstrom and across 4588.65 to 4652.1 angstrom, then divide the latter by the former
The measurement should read 1.08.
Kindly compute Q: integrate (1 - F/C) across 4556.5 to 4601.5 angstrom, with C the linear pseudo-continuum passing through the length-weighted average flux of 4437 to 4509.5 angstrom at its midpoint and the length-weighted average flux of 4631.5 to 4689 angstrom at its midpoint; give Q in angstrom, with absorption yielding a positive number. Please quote -1.4 angstrom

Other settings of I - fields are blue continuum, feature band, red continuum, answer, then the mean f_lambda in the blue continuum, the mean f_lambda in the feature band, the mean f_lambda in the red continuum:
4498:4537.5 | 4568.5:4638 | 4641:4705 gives -3.2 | 11.6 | 12.6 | 12.4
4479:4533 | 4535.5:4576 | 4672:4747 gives -1.3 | 11.7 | 12.3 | 12.6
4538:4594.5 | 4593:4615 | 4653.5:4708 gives -1.0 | 12.3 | 12.9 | 12.4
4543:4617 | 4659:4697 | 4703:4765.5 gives 0.7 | 12.5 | 12.5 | 12.8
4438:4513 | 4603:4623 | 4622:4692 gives -1.6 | 11.7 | 13.3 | 12.5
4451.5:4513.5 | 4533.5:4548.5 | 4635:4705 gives -0.8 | 11.6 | 12.5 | 12.4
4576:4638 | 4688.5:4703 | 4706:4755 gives 0.6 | 12.7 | 12.4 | 13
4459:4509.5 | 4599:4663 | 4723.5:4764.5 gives -2.6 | 11.7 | 12.9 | 12.9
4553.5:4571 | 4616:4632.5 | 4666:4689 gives -1.5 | 12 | 13.3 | 12.5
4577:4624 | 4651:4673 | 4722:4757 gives 0.7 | 12.8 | 12.5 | 13.1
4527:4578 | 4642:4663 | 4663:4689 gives -0.7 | 12.1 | 12.7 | 12.3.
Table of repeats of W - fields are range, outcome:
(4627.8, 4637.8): 11.8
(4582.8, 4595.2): 12.5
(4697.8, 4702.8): 12.5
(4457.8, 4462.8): 10.9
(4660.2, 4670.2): 12.7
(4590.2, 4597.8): 13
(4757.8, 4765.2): 12.3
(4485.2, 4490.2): 9.77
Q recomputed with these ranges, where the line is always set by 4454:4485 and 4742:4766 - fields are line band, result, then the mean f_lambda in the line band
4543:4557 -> 0.1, 11.8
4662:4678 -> 0.5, 12.1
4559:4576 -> -0.8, 12.5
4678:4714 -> 0.6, 12.4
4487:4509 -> 0.0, 11.6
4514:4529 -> 0.7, 11.2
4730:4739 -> 0.0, 12.7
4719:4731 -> -0.6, 13.4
